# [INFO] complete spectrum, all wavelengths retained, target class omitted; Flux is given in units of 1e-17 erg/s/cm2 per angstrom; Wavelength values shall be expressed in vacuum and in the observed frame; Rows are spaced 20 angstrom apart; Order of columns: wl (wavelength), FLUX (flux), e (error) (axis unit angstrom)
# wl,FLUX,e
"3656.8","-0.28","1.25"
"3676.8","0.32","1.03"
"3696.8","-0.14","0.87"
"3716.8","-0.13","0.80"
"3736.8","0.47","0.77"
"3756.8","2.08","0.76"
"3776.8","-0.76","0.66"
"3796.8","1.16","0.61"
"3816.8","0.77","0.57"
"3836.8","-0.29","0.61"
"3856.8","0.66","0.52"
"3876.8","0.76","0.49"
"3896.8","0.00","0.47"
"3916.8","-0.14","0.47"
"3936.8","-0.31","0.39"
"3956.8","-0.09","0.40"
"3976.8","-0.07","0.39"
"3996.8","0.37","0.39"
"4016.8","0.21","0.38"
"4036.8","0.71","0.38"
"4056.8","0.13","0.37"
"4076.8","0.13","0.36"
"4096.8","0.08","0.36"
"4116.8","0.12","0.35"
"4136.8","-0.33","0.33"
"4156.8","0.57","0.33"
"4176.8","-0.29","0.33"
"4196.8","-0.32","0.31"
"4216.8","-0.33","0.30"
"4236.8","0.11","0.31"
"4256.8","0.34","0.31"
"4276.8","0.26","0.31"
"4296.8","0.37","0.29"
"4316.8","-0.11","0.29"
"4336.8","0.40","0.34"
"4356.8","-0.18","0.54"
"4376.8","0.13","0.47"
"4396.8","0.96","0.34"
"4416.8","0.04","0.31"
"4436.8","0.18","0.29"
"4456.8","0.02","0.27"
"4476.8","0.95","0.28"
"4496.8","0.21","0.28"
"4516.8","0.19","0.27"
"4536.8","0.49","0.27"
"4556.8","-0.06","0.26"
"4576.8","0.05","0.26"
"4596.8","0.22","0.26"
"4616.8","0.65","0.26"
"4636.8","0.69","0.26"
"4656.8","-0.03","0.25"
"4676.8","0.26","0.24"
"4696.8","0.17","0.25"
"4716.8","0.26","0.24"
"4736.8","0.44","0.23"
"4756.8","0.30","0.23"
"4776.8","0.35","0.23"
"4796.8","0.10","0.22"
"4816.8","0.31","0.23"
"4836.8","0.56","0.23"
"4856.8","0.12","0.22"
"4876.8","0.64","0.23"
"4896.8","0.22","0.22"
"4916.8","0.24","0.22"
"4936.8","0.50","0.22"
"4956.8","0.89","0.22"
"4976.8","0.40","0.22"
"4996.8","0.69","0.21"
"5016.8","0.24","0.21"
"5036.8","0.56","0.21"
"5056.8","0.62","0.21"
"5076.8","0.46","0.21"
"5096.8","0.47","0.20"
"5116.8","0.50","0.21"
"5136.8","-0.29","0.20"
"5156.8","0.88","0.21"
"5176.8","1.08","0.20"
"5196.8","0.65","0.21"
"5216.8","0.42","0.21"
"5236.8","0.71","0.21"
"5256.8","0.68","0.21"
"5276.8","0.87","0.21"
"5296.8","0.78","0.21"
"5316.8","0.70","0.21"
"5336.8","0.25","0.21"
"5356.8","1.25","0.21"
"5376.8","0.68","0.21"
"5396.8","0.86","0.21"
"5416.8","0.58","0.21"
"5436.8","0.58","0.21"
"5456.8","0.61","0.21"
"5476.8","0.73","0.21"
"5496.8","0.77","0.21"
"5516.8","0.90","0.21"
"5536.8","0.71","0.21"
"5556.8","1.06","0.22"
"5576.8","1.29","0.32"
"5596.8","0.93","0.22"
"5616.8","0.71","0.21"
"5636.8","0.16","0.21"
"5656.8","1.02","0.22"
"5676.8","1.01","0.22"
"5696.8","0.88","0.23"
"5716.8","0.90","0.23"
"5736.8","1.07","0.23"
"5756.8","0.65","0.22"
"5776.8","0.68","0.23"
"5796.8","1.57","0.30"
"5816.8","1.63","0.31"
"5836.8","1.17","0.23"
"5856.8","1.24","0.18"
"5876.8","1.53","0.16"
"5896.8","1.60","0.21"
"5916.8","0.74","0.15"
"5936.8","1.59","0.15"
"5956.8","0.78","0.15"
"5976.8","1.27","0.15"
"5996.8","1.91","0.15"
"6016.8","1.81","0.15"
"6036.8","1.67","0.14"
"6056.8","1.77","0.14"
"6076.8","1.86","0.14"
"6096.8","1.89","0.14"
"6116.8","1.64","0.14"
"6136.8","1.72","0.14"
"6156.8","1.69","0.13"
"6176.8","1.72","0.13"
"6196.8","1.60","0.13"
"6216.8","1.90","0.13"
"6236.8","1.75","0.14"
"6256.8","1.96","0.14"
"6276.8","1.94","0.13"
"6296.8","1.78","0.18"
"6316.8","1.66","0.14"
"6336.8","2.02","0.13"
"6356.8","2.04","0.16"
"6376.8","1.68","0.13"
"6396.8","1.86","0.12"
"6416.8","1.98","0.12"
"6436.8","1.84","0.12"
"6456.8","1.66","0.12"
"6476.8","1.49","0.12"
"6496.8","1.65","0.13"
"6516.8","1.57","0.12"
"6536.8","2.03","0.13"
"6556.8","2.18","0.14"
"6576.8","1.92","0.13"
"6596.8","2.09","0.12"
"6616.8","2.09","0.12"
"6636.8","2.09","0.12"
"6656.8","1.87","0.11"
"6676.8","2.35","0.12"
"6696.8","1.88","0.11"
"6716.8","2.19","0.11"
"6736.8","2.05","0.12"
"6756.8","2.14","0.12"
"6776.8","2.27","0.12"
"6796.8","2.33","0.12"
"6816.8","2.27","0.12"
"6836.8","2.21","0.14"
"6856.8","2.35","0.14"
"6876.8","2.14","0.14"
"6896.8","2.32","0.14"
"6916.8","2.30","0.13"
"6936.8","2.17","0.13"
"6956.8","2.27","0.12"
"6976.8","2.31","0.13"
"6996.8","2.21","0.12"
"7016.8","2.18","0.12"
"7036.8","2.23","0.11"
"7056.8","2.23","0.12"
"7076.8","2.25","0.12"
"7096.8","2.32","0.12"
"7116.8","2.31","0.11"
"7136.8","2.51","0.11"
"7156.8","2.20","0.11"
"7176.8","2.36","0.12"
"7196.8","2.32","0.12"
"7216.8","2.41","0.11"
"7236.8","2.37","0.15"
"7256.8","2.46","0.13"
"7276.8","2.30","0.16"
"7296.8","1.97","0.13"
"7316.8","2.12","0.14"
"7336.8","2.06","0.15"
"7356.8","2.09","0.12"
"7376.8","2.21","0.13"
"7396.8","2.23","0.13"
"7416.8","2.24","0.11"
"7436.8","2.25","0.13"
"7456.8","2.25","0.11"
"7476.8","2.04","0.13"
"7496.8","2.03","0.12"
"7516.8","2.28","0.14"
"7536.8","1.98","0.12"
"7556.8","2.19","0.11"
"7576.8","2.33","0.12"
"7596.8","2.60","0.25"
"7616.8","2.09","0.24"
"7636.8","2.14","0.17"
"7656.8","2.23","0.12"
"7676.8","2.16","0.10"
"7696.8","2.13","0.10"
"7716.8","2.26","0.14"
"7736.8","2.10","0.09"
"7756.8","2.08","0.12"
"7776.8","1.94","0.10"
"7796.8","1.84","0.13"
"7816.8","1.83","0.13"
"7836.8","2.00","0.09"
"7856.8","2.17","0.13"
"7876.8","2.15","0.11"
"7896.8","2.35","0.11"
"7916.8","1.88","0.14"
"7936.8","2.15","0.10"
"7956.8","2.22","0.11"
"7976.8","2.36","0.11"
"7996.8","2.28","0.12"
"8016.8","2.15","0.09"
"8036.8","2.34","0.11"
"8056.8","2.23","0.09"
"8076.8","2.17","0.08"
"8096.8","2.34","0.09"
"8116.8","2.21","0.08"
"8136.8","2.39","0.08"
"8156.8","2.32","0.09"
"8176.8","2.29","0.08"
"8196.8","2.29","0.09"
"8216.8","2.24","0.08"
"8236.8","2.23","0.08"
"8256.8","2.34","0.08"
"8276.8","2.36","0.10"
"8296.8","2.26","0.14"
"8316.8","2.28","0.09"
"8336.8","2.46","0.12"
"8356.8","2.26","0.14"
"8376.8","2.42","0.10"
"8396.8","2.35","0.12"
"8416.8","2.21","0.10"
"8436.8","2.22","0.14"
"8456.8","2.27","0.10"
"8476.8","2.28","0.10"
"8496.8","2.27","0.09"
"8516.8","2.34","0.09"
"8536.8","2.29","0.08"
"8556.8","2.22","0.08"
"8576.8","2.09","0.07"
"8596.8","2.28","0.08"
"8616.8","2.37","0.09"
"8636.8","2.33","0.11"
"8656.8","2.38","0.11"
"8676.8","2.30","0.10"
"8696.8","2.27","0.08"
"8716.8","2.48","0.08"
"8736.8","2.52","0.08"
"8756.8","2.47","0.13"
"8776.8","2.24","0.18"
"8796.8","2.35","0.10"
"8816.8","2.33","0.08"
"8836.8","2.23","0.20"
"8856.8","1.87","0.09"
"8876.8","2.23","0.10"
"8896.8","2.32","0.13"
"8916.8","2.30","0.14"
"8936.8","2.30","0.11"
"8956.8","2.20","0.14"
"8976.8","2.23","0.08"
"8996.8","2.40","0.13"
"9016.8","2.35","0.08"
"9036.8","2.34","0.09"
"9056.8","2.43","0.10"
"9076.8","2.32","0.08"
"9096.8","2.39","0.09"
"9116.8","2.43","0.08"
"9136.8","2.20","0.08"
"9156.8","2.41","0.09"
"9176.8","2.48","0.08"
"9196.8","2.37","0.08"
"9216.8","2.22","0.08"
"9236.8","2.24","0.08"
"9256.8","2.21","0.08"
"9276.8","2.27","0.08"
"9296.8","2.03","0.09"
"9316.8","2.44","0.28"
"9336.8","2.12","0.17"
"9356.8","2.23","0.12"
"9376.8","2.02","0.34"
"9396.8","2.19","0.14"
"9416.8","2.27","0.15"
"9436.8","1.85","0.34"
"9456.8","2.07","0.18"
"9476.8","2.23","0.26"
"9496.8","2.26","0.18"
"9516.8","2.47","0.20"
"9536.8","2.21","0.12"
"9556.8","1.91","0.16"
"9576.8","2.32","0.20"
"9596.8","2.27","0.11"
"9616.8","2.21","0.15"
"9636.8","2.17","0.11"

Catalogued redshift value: 0.502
